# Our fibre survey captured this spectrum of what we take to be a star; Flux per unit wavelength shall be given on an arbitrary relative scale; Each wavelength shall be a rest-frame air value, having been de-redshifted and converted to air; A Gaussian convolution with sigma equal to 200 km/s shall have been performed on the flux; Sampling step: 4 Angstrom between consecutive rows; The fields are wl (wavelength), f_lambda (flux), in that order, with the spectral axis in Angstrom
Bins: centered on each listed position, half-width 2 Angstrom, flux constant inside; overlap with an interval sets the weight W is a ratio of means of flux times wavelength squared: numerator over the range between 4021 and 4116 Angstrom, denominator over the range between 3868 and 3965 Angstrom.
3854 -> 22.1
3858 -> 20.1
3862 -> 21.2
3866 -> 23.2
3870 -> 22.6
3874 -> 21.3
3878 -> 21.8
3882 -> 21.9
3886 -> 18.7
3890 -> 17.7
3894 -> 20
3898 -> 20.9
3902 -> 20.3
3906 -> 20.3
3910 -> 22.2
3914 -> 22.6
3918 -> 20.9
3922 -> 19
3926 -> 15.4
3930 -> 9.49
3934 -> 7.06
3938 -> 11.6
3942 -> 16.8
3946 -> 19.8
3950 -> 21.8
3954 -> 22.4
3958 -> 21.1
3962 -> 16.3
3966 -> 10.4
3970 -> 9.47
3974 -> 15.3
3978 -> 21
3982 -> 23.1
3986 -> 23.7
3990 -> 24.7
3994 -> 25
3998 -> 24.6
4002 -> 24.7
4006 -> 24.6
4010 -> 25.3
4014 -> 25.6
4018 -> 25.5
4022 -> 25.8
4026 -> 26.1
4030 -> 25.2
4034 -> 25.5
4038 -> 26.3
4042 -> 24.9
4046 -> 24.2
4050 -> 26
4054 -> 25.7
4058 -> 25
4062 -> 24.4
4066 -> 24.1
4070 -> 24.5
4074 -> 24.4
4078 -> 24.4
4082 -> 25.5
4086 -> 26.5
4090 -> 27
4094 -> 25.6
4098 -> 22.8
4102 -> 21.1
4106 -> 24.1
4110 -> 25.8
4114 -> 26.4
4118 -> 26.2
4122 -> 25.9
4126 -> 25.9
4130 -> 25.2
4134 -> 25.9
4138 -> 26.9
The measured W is 1.44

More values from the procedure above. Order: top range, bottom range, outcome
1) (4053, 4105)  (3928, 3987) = 1.59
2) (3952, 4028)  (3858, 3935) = 1.18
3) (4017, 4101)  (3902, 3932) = 1.45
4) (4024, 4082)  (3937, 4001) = 1.35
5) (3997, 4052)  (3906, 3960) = 1.49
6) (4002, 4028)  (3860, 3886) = 1.26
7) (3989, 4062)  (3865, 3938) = 1.42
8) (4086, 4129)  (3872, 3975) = 1.54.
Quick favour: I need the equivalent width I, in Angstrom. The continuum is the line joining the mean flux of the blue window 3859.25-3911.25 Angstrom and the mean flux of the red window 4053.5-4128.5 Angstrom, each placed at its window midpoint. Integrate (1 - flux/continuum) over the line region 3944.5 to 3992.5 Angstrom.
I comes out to 7.3 Angstrom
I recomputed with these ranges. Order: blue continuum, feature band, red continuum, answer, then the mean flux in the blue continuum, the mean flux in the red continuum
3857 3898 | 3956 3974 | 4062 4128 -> 6.46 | 20.9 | 25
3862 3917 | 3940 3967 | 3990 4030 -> 5.31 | 21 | 25.2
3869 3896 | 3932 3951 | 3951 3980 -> 2.85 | 20.5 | 16.7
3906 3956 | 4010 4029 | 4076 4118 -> -3.69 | 17.5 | 25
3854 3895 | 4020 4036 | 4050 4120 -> -1.20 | 20.9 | 24.9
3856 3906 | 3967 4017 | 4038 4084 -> 2.76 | 20.8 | 24.9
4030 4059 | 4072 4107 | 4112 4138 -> 1.50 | 25.4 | 26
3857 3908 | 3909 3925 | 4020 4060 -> 0.77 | 20.8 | 25.5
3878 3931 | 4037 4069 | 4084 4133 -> -1.85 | 19.5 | 25.2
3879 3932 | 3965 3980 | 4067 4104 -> 4.93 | 19.2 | 24.6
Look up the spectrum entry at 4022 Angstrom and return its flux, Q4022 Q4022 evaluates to 25.8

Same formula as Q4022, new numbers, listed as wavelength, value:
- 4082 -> 25.5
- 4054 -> 25.7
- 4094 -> 25.6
